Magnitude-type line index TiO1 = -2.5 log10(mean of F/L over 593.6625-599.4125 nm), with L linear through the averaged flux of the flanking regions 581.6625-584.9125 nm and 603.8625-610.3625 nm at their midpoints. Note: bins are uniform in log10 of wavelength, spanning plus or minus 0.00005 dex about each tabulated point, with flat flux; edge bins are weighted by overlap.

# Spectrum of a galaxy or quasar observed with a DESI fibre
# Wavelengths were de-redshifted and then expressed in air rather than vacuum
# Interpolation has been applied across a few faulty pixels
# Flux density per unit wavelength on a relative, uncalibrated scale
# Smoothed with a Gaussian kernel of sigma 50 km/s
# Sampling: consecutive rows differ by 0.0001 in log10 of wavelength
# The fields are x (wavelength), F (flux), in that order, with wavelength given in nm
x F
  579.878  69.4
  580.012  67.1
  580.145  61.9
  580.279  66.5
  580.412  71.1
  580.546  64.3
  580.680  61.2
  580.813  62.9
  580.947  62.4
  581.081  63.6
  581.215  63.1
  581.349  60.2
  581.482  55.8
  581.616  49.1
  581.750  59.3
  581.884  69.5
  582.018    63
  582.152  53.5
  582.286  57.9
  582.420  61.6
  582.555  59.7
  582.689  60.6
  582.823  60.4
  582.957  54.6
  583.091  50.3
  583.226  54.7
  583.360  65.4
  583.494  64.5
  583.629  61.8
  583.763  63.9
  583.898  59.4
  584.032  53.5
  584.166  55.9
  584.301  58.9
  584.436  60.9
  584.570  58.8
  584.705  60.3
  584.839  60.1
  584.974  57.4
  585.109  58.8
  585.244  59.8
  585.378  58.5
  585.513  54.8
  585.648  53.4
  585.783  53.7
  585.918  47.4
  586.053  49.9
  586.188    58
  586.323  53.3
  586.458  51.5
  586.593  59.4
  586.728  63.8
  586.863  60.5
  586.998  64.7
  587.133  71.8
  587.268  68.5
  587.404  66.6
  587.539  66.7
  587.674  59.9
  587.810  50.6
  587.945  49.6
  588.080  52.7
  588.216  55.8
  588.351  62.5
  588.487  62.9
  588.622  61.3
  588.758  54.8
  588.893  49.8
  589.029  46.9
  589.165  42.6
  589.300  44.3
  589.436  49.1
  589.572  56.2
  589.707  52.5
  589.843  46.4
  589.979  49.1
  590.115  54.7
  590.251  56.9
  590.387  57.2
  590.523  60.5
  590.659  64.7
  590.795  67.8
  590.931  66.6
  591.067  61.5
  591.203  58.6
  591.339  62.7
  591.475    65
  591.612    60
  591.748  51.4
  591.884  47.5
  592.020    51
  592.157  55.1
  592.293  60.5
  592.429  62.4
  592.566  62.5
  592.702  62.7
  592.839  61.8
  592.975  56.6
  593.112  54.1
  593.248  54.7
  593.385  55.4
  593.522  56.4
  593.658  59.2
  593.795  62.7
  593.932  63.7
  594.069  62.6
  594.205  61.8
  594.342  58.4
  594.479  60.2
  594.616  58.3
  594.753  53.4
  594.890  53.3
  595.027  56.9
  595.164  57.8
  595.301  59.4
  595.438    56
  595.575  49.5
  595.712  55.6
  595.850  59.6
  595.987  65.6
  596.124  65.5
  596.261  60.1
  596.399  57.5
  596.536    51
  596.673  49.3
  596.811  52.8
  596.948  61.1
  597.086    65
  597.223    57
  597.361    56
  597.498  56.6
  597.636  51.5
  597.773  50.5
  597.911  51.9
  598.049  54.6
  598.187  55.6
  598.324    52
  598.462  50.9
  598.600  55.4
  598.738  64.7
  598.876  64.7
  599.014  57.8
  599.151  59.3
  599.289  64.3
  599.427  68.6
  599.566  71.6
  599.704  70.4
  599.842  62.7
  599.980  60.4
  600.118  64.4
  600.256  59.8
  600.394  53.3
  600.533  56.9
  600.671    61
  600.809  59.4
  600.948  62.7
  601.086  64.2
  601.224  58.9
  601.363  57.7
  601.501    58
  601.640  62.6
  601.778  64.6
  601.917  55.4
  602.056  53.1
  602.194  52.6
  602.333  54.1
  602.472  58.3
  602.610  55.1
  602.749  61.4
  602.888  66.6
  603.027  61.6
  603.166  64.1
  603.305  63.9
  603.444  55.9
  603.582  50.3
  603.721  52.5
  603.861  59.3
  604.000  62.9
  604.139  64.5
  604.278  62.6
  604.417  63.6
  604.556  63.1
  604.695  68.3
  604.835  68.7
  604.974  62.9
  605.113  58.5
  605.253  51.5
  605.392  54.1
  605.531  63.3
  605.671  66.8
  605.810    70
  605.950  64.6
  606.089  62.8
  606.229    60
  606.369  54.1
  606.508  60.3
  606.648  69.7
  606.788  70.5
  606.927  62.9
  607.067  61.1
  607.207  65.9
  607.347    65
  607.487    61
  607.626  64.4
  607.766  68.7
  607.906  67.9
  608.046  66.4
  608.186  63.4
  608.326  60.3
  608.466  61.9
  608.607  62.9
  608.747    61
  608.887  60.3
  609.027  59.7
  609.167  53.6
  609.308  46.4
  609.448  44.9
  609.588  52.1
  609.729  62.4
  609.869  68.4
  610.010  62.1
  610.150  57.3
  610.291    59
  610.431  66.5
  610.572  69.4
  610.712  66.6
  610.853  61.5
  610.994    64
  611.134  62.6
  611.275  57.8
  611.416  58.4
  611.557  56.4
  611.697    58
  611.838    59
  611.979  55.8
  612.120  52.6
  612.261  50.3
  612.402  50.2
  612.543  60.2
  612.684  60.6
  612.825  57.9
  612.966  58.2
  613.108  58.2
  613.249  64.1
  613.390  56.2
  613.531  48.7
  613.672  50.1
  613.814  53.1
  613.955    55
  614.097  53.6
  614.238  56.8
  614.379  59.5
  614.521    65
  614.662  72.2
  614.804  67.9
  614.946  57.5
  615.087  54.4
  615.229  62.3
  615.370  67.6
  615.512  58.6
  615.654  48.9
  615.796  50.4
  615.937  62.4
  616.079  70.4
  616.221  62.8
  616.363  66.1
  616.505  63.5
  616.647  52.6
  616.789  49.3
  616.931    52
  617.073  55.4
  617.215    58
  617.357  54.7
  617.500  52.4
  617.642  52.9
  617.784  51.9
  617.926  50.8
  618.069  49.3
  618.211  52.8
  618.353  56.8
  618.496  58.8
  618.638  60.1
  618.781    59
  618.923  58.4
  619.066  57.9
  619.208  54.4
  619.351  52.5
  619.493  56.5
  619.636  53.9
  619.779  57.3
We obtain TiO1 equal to 0.06 mag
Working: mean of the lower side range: 59.4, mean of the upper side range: 61.8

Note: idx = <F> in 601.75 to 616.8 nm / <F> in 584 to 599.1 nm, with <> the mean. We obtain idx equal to 1.05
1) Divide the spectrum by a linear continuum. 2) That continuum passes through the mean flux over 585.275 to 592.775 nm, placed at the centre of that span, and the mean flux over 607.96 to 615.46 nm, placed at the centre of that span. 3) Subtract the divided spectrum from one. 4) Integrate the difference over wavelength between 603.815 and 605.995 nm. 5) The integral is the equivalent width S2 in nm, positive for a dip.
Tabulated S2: -0.16 nm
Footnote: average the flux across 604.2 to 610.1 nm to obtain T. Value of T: 61.8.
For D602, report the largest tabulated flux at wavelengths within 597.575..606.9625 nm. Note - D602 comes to 71.6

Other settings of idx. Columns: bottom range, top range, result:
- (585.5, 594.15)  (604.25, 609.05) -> 1.10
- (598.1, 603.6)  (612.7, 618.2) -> 0.96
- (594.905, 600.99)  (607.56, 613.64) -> 1.02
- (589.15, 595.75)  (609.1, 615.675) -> 1.02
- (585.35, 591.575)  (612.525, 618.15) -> 1.01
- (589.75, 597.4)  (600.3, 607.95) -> 1.05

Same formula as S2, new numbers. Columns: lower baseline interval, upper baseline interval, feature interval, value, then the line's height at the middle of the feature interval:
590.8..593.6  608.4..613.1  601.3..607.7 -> -0.27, 58.7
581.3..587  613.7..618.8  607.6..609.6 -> -0.07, 57.7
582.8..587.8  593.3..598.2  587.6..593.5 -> 0.18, 58.1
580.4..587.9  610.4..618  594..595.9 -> 0.05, 58.9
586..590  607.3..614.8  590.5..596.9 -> -0.17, 57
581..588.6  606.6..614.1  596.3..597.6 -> 0.07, 59.2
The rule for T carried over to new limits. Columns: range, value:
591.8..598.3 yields 57.2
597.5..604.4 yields 59.3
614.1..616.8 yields 60.5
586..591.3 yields 57.2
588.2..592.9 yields 56.7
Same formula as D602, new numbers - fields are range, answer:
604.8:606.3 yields 70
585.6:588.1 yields 71.8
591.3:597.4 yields 65.6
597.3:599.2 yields 64.7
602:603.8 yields 66.6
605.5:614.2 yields 70.5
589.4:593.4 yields 67.8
